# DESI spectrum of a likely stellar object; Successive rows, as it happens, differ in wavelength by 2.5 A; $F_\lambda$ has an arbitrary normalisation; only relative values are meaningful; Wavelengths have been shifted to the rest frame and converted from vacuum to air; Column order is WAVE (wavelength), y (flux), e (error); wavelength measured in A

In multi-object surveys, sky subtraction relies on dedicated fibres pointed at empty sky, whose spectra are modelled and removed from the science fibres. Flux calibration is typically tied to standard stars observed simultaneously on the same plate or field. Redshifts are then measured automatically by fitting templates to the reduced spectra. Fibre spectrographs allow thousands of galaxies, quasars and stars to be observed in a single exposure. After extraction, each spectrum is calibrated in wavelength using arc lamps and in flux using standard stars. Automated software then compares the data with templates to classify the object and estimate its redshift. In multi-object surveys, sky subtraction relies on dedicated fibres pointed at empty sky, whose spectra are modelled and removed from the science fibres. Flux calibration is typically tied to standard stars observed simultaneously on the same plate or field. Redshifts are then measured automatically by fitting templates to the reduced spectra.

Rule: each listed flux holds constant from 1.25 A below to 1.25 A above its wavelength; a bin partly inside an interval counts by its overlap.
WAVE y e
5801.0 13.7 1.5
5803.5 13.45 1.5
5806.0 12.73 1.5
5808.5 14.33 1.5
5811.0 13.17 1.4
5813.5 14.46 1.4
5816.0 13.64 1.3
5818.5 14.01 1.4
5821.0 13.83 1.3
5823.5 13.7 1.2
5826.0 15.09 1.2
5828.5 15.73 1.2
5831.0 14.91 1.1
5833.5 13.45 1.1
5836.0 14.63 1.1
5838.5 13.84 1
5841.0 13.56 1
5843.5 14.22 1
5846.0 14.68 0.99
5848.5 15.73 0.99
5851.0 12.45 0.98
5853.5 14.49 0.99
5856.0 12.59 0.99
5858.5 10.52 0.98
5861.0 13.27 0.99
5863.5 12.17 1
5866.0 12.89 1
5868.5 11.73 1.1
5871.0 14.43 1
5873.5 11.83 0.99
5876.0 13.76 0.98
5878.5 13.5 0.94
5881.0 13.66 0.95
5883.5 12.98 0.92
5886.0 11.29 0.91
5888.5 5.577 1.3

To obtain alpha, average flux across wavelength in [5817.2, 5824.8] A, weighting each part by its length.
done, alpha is 13.9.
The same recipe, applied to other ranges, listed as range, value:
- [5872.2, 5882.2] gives 13.2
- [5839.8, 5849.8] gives 14.5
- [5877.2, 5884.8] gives 13.4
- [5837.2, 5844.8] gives 13.9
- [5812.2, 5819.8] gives 14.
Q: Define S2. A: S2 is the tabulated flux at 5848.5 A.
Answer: 15.73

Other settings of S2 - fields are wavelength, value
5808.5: 14.33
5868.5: 11.73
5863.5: 12.17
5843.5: 14.22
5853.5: 14.49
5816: 13.64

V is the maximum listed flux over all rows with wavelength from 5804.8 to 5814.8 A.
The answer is 14.46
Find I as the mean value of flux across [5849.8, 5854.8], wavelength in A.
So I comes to 13.5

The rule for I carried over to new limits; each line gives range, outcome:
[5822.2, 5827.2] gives 14.4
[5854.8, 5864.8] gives 12.1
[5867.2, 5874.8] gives 12.7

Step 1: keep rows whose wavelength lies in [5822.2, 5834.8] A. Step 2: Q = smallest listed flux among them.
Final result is 13.45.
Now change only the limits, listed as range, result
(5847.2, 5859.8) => 10.52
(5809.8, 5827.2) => 13.17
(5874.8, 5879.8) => 13.5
